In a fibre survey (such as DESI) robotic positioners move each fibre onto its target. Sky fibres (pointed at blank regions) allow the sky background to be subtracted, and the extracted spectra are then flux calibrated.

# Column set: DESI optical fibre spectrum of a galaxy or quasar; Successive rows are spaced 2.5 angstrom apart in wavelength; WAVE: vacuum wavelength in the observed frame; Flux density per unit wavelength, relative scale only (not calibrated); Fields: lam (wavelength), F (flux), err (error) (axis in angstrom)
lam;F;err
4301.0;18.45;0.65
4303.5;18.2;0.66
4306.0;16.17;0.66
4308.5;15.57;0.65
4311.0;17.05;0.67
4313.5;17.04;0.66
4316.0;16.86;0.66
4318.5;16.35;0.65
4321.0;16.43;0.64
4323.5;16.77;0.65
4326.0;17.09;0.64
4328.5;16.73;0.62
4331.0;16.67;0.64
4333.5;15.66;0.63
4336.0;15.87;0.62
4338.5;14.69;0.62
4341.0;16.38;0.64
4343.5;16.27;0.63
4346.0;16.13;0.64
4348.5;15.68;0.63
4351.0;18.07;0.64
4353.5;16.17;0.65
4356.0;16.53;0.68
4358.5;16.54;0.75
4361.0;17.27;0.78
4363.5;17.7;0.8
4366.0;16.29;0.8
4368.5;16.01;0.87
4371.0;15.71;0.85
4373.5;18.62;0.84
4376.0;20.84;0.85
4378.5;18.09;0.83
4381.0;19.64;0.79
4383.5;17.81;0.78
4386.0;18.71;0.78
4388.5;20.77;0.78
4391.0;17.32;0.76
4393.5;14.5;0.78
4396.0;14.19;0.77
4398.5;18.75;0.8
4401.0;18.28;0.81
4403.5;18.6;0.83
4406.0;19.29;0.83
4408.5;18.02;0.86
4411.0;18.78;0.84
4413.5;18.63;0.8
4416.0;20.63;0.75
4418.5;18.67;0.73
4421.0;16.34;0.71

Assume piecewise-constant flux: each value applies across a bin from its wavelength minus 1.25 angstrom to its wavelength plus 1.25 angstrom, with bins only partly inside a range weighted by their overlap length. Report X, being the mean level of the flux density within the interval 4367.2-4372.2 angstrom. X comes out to 15.9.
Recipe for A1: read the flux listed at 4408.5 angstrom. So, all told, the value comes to 18.02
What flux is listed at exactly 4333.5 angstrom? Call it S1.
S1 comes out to 15.66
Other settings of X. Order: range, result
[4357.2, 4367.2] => 17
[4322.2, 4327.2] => 16.9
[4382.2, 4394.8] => 17.8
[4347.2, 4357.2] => 16.6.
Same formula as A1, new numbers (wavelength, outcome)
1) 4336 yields 15.87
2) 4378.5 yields 18.09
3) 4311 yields 17.05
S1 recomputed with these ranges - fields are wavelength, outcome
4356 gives 16.53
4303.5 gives 18.2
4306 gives 16.17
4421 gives 16.34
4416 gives 20.63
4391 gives 17.32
